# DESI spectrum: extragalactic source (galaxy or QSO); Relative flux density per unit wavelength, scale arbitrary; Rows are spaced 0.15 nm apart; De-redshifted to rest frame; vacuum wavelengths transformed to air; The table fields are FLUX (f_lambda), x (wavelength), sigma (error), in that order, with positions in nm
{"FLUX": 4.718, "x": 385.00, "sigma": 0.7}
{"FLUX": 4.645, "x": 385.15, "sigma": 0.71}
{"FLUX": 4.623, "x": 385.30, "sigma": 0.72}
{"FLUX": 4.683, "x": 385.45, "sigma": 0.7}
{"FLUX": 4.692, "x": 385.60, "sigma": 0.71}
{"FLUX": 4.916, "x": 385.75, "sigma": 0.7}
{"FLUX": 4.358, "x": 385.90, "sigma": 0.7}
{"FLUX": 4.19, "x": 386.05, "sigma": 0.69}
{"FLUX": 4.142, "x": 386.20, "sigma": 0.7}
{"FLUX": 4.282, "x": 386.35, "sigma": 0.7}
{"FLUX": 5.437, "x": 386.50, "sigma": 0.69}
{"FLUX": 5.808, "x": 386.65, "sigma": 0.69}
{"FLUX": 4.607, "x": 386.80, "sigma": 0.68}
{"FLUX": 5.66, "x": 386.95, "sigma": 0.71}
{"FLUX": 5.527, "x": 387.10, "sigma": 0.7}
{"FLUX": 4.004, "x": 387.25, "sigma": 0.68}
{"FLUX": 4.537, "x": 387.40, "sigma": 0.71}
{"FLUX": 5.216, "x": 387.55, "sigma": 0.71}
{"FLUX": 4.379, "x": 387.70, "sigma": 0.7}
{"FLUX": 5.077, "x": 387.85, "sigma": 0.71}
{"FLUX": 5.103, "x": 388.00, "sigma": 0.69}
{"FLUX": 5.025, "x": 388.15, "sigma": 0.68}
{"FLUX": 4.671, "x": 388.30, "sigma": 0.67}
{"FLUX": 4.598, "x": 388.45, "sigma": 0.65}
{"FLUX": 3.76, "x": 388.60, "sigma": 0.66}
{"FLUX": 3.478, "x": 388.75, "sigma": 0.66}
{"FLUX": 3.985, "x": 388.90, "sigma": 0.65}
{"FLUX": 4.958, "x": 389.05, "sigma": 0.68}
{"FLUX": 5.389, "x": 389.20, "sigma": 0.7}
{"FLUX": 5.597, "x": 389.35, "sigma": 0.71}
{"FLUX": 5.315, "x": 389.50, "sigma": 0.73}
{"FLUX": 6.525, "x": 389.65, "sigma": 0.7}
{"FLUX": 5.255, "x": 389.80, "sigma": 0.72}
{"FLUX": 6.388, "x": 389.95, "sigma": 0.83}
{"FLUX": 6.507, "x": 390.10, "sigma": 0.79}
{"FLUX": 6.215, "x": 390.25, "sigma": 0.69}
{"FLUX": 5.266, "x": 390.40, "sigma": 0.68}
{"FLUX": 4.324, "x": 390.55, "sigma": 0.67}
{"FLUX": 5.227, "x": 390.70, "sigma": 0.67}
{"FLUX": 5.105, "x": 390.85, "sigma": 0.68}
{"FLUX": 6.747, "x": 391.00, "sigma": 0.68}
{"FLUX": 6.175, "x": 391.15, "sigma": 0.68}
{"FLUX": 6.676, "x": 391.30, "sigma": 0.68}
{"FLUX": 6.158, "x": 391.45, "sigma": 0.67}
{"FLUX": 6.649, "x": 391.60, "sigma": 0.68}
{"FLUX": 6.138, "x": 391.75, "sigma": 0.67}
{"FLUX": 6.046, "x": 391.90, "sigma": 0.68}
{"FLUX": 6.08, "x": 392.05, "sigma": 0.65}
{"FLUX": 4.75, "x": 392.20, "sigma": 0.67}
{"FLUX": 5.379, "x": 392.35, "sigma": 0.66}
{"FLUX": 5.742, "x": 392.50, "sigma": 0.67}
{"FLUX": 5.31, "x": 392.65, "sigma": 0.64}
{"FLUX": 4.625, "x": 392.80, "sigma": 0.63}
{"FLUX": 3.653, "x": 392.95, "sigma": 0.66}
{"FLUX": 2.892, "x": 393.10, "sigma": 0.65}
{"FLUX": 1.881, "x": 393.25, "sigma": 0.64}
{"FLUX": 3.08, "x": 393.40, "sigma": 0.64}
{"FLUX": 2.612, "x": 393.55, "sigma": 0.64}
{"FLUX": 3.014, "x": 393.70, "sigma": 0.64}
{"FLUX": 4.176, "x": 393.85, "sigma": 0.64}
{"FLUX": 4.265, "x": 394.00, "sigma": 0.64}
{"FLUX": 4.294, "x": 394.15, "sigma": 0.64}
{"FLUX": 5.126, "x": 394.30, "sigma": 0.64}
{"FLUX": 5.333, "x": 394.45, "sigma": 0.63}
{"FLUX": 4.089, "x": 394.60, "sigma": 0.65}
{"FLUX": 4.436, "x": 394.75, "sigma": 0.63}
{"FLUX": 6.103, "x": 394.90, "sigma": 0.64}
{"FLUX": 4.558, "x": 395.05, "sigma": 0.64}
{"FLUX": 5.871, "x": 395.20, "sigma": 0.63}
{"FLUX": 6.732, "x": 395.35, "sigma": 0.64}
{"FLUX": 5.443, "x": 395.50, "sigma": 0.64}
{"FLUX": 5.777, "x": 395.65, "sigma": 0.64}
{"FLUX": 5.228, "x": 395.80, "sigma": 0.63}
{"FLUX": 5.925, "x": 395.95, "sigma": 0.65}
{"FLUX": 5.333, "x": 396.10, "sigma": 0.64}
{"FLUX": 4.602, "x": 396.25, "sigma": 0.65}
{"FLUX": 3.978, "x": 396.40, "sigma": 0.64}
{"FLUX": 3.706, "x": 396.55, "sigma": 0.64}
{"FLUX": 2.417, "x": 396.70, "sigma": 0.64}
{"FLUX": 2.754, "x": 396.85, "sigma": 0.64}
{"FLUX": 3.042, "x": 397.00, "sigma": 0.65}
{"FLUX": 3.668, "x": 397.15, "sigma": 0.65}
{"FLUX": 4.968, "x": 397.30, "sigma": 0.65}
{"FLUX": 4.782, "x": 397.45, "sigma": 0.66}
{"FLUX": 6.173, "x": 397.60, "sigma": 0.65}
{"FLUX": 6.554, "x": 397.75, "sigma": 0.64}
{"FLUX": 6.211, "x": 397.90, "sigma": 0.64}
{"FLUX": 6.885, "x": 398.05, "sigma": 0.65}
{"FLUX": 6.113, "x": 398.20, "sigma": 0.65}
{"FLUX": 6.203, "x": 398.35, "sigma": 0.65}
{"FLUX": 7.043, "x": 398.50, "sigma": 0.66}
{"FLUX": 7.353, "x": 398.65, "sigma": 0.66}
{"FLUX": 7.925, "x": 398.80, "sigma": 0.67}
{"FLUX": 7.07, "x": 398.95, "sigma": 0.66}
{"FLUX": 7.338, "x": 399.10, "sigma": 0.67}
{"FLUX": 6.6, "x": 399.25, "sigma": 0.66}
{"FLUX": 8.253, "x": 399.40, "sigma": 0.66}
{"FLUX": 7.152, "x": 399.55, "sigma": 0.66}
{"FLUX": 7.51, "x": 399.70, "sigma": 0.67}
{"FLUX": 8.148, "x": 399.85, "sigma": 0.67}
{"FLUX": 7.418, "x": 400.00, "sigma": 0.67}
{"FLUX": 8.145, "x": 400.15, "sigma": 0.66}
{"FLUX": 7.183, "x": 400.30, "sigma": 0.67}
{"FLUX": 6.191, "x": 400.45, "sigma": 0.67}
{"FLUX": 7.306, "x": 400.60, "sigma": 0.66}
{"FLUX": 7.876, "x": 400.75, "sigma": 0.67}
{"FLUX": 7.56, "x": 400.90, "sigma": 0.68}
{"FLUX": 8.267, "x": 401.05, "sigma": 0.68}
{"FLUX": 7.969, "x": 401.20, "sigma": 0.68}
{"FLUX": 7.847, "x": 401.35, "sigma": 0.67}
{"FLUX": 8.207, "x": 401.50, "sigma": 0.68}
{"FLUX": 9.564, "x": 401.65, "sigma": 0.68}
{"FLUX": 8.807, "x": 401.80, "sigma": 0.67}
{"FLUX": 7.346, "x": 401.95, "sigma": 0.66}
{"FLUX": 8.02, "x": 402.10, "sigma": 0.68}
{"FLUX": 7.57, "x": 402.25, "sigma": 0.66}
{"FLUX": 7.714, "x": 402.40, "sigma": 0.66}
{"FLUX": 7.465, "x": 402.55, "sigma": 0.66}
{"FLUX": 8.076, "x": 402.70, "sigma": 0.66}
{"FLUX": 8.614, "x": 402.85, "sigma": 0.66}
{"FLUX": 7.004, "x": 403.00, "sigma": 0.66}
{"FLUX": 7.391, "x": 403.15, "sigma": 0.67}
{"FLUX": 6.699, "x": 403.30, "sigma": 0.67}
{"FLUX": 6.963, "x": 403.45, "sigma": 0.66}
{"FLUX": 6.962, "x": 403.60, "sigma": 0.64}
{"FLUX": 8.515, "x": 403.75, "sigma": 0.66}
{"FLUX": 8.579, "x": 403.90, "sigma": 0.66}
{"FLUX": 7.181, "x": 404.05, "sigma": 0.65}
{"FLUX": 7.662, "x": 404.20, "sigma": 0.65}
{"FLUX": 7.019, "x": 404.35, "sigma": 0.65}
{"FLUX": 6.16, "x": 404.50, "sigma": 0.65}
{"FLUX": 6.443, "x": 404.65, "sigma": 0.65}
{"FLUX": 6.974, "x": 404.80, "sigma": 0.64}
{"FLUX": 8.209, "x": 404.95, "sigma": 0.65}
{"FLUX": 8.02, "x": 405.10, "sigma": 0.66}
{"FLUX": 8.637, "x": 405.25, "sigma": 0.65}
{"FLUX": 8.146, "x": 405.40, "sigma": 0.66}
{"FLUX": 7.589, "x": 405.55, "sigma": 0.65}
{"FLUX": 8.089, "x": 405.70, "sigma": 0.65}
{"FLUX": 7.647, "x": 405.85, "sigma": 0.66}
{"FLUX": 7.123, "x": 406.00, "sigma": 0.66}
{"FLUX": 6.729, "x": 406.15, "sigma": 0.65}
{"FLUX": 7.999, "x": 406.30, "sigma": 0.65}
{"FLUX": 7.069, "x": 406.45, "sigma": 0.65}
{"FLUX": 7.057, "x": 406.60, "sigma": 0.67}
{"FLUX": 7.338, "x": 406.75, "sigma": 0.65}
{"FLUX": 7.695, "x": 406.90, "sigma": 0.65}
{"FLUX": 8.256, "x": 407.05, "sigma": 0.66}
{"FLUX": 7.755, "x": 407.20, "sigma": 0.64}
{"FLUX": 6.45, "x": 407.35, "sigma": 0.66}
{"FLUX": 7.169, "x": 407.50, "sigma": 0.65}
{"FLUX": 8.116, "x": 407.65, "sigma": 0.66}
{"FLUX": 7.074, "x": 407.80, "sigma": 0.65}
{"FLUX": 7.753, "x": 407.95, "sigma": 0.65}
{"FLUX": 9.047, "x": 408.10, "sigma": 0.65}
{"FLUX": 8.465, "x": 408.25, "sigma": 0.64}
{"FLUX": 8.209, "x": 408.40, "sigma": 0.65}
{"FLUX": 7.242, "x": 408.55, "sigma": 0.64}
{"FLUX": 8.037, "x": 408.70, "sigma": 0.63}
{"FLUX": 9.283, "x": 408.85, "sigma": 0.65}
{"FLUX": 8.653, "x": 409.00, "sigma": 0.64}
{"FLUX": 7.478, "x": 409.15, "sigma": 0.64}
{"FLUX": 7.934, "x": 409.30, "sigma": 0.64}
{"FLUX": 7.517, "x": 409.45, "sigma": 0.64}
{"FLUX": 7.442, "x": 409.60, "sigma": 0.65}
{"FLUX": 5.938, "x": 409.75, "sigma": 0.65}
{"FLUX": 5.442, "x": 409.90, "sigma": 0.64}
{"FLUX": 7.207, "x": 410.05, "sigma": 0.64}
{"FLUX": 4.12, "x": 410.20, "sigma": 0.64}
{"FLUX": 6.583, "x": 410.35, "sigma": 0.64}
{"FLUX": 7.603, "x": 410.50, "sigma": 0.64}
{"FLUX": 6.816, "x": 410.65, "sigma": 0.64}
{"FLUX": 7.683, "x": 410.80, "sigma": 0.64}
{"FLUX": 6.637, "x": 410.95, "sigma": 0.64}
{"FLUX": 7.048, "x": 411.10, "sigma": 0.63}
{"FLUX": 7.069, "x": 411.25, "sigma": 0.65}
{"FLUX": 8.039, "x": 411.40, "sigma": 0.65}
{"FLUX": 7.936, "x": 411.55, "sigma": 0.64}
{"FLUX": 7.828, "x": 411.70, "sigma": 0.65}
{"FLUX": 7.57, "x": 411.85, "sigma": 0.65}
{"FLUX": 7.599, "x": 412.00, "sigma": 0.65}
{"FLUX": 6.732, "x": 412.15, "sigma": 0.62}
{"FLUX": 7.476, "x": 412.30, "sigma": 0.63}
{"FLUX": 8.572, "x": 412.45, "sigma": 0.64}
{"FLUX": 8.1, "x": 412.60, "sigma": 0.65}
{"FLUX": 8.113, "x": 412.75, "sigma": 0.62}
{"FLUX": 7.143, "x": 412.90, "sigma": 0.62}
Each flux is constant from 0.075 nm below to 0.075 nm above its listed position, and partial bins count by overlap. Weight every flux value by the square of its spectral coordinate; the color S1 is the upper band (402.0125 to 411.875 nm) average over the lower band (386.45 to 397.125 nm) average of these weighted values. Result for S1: 1.6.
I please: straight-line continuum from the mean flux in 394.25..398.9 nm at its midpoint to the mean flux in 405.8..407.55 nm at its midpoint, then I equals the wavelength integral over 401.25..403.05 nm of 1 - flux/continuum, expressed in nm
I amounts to -0.45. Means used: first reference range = 5.31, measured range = 8.03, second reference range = 7.36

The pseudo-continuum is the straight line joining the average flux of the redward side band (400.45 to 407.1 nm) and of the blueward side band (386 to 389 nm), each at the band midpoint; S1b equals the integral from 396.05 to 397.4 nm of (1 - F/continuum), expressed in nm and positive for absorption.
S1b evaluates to 0.54 nm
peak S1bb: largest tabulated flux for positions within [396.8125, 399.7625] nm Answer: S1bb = 8.253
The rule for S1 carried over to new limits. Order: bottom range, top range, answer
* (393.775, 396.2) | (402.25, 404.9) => 1.49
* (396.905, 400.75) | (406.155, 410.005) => 1.20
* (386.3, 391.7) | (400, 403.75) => 1.56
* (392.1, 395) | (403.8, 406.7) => 1.86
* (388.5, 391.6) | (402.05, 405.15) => 1.46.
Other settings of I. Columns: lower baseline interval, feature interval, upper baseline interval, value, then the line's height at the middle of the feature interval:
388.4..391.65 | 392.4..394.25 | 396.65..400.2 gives 0.62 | 5.77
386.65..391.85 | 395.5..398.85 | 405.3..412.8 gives 0.49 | 6.18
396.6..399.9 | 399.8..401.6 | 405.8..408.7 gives -0.34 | 6.48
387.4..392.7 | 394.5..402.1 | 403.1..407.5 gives 0.27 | 6.51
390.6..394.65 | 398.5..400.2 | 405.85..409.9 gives -0.40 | 6.07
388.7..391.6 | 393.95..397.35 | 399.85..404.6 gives 0.95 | 6.53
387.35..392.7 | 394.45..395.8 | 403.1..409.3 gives 0.16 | 6.1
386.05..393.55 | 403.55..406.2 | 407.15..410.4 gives -0.24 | 6.93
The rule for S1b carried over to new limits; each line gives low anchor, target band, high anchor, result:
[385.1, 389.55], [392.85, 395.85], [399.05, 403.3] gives 0.89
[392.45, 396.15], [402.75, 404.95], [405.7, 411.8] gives -0.30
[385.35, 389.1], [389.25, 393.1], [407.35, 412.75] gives -0.35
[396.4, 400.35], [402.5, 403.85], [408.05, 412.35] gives -0.18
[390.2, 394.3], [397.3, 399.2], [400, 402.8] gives 0.07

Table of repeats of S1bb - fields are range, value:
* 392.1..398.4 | 6.885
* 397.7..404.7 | 9.564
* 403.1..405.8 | 8.637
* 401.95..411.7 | 9.283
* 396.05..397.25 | 5.333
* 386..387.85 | 5.808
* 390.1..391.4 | 6.747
